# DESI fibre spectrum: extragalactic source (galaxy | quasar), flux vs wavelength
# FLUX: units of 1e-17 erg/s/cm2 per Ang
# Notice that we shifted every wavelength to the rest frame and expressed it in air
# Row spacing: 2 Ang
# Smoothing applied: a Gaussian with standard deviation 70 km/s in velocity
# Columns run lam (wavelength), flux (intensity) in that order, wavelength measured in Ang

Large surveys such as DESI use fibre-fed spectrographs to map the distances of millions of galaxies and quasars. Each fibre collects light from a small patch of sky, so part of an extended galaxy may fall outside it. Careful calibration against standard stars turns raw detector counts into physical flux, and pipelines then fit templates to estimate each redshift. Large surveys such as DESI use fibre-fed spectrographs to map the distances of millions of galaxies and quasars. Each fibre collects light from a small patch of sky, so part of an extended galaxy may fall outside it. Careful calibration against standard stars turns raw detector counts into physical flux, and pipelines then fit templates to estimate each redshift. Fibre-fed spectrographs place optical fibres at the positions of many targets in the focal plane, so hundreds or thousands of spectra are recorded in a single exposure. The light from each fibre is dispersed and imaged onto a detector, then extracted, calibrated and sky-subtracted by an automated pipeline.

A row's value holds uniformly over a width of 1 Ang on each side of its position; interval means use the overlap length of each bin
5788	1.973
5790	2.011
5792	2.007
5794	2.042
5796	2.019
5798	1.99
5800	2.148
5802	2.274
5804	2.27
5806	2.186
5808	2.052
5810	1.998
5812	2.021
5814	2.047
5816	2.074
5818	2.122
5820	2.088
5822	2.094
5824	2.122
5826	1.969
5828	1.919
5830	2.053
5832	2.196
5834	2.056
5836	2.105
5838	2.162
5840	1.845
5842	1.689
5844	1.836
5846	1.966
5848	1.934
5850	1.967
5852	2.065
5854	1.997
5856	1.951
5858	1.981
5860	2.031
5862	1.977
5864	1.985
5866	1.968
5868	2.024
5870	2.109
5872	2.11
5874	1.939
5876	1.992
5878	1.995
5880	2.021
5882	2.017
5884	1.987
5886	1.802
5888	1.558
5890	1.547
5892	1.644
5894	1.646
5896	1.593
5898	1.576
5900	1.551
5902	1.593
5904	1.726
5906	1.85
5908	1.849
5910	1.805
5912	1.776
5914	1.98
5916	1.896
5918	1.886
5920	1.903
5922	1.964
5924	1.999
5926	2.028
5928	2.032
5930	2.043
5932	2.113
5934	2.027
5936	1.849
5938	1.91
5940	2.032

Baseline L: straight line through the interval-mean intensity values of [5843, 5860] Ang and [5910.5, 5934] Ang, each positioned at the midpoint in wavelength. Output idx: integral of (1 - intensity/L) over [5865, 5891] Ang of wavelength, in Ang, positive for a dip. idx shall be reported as 0.5 Ang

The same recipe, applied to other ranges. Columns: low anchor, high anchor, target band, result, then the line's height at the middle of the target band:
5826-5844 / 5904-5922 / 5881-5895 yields 1.2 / 1.91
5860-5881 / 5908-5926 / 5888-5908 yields 3.1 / 1.95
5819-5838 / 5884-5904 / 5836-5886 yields -3.5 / 1.86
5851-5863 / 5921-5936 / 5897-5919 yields 2.6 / 2.01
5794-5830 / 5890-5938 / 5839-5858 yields 0.7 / 1.99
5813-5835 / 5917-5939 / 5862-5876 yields 0.1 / 2.03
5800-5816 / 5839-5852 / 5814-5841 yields -0.8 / 2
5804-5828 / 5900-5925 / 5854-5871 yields -0.4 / 1.96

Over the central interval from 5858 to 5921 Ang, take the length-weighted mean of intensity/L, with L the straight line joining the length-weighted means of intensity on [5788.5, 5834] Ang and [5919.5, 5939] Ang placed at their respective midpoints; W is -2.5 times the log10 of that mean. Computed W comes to 0.09 mag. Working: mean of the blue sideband 2.08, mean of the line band 1.85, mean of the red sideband 1.99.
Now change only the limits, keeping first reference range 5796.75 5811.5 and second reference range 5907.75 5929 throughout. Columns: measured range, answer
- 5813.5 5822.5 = 0.01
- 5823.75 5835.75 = 0.01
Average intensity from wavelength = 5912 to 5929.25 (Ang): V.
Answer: 1.95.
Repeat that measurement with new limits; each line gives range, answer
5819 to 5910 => 1.91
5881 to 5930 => 1.81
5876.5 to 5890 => 1.87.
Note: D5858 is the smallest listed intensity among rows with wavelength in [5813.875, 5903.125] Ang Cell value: 1.547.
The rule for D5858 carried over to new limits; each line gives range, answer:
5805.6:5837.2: 1.919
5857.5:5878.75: 1.939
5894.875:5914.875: 1.551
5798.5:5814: 1.998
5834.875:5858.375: 1.689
